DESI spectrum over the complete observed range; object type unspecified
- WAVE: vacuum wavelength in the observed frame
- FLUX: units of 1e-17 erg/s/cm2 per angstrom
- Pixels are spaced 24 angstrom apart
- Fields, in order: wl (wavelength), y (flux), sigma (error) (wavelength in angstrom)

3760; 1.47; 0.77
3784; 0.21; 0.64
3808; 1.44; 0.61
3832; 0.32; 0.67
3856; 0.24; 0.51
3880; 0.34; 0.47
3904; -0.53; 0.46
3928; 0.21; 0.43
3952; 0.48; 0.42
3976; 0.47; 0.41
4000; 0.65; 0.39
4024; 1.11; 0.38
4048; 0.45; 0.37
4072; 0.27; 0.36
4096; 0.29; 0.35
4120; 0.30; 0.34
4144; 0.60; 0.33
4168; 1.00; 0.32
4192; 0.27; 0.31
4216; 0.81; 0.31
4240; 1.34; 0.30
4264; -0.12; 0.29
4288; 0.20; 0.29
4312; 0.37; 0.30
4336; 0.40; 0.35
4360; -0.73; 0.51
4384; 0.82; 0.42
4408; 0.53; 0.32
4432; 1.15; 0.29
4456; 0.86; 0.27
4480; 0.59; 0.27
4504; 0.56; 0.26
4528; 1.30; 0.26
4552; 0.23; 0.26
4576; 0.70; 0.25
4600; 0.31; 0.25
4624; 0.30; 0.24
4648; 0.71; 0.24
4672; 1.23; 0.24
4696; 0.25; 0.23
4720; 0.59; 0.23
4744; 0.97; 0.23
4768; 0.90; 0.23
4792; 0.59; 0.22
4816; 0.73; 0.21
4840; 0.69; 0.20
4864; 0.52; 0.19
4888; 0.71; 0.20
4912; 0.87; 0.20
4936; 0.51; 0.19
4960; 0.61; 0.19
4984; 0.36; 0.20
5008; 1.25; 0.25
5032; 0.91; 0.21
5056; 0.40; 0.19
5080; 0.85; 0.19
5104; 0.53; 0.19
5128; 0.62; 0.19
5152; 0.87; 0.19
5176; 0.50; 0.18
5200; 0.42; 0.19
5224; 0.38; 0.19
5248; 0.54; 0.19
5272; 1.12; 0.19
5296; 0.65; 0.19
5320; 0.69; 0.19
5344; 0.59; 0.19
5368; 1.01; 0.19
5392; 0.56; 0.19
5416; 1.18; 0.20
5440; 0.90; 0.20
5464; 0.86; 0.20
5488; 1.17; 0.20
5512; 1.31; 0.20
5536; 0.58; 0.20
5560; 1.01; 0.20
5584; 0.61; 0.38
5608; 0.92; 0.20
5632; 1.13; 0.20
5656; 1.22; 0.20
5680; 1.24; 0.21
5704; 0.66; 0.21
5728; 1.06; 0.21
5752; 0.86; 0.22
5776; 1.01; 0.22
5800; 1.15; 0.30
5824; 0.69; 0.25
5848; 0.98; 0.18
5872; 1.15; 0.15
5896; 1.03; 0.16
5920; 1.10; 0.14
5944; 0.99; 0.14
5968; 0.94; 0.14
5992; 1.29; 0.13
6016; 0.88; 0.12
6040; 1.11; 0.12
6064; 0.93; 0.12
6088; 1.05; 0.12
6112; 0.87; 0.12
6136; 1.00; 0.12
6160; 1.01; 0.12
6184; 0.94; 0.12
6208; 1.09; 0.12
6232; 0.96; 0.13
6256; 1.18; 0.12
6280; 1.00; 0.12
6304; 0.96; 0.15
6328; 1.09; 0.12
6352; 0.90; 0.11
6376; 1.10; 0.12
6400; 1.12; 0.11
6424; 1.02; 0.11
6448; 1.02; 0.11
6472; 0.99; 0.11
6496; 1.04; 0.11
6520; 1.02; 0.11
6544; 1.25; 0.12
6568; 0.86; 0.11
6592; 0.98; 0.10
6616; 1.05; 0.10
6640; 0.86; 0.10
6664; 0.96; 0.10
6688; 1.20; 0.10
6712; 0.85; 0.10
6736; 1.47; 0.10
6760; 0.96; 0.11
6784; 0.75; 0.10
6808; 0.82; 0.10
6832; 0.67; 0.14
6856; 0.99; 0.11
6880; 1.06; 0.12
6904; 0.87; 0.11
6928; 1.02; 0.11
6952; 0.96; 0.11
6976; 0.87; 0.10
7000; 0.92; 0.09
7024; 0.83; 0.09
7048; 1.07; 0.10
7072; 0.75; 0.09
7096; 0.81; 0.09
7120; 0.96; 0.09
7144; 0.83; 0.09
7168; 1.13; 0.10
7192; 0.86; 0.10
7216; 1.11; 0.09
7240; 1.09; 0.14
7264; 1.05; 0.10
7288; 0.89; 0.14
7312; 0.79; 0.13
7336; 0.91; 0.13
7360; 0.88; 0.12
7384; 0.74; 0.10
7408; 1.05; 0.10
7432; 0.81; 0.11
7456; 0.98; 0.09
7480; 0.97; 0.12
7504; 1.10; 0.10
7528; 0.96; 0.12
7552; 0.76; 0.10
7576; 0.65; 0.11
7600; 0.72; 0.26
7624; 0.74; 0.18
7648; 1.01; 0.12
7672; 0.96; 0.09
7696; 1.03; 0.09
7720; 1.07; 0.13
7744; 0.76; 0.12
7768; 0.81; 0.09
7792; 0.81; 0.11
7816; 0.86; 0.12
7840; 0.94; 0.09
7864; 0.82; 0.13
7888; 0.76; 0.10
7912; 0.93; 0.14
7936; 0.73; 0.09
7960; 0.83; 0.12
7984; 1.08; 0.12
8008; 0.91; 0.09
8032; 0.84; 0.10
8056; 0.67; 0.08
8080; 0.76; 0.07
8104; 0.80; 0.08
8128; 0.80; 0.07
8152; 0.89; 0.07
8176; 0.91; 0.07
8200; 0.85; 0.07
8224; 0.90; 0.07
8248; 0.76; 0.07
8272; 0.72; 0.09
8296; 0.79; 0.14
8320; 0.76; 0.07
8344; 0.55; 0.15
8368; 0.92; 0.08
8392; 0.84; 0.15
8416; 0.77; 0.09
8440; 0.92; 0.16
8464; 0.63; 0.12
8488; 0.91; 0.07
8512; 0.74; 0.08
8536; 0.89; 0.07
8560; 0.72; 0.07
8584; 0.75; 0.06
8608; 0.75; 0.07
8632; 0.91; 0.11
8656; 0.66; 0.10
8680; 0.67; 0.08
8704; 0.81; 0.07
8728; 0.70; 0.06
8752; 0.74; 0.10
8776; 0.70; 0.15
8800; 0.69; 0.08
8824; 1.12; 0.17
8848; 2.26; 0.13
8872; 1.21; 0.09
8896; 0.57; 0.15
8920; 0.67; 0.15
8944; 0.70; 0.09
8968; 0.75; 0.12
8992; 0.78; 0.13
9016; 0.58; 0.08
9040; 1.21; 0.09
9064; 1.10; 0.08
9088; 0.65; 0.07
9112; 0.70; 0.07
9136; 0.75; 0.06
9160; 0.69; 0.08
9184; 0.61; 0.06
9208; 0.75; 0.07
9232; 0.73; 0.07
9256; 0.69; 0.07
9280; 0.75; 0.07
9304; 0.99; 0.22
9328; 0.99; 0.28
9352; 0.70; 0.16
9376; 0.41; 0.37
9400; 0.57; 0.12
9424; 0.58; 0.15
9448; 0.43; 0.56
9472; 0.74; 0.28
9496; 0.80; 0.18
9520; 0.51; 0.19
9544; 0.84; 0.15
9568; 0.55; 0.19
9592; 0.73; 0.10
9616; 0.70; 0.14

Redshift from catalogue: 0.346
